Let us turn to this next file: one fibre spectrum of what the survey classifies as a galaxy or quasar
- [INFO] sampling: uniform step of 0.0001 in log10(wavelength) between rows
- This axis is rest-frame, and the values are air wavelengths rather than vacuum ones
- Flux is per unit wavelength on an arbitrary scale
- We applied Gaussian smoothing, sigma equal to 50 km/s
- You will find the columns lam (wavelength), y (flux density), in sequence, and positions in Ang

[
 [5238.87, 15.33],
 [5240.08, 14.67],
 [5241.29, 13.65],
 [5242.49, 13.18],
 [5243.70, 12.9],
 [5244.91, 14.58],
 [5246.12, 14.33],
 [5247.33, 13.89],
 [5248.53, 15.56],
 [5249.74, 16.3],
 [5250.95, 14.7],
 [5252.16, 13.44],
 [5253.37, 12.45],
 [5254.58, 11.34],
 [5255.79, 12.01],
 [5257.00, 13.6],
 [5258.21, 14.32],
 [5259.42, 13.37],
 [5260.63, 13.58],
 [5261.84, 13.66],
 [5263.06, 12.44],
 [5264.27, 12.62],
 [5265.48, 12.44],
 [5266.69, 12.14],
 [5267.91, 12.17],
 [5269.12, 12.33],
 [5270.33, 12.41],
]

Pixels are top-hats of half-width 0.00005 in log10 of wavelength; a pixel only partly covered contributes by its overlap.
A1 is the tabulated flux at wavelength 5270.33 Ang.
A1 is 12.41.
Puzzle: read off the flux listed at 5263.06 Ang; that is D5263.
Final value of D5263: 12.44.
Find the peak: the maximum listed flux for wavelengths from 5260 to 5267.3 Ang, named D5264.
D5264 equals 13.66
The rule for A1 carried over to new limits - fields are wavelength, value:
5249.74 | 16.3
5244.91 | 14.58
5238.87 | 15.33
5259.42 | 13.37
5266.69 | 12.14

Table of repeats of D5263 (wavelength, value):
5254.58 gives 11.34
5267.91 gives 12.17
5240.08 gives 14.67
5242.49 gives 13.18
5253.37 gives 12.45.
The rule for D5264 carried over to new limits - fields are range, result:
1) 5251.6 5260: 14.32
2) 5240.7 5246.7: 14.58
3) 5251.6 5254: 13.44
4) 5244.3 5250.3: 16.3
